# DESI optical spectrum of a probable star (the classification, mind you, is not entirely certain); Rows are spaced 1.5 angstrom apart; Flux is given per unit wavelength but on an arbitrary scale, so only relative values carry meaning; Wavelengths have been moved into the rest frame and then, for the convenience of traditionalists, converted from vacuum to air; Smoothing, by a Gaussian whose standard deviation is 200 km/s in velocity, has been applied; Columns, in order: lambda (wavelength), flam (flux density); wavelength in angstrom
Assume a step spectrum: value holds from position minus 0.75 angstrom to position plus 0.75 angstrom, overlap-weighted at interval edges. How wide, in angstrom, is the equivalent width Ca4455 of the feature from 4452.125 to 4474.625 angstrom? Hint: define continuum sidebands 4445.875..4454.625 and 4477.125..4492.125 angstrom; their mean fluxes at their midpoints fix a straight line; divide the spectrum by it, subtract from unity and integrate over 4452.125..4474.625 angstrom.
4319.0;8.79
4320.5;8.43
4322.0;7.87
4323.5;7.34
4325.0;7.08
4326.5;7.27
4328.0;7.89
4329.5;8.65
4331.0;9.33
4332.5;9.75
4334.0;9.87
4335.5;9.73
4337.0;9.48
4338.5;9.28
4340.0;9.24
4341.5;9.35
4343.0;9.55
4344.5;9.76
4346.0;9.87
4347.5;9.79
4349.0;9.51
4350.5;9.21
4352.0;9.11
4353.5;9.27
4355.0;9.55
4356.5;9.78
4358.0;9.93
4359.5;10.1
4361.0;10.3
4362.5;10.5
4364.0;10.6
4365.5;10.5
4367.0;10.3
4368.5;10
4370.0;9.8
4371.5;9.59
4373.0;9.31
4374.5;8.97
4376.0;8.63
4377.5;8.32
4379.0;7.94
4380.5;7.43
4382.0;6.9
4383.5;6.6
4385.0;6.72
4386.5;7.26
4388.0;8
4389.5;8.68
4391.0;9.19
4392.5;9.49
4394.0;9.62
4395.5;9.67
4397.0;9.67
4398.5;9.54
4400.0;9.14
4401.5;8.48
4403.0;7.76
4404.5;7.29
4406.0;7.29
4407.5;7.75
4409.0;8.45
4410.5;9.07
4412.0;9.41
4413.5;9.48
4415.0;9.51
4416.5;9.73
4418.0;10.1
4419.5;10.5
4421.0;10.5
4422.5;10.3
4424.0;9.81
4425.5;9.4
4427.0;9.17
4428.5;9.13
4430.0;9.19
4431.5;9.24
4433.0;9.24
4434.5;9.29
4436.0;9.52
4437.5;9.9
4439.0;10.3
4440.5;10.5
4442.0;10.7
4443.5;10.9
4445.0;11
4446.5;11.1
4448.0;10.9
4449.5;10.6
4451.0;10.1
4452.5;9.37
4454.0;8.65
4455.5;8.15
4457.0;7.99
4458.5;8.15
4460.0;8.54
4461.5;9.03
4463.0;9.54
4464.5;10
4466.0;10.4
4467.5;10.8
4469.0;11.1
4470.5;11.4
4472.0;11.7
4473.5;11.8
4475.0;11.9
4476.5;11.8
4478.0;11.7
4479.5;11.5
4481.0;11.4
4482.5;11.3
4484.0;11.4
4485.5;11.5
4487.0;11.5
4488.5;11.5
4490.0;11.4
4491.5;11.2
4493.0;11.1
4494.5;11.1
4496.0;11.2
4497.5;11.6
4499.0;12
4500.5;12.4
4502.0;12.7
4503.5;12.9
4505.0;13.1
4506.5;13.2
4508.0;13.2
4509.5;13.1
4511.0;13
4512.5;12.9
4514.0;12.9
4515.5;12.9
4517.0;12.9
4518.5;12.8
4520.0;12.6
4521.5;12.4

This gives 1.77 angstrom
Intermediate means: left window 10.1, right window 11.4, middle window 9.82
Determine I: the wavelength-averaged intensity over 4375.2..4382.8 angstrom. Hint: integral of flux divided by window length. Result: 7.84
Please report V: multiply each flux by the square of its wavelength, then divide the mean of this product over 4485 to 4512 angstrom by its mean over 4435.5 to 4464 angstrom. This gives 1.27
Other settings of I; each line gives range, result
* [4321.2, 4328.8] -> 7.5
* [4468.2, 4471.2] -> 11.2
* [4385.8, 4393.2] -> 8.53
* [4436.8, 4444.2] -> 10.5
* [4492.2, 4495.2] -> 11.1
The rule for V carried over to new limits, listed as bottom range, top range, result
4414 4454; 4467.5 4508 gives 1.21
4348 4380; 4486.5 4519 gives 1.37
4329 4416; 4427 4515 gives 1.26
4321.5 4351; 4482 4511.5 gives 1.44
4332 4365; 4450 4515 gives 1.23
